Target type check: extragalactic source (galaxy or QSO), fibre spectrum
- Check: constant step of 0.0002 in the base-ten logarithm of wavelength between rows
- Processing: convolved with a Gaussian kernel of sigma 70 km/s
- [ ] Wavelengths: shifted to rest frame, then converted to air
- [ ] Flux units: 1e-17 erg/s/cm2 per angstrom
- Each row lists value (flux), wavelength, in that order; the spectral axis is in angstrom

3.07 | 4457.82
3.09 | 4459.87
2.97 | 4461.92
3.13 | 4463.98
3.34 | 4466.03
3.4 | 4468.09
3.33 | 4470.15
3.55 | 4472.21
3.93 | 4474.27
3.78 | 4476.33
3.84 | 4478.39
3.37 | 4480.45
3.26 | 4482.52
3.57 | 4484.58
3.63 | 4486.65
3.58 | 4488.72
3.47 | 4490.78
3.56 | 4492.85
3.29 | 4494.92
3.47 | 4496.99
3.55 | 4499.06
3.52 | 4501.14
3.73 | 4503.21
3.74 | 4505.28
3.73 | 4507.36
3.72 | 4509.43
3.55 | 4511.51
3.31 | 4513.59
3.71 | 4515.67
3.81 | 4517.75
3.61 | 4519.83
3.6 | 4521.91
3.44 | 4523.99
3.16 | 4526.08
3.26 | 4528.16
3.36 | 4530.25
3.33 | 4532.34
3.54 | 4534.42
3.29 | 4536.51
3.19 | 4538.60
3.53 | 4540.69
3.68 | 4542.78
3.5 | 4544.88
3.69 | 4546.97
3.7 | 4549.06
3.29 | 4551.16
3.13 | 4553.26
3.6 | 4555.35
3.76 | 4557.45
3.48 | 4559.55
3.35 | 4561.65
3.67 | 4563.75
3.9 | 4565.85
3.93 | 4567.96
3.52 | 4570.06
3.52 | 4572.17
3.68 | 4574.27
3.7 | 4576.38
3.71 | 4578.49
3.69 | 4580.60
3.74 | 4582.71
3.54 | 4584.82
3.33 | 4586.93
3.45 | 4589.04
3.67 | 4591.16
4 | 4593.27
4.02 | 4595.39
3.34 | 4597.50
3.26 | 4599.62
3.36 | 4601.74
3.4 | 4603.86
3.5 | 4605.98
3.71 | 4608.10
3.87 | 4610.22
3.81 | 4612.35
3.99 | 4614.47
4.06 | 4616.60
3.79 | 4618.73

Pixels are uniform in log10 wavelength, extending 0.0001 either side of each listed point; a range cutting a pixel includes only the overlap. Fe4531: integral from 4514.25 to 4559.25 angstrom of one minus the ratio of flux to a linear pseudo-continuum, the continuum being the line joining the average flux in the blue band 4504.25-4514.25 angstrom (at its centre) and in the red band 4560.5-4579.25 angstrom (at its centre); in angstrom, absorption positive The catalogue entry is 1.9 angstrom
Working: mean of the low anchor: 3.62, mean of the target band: 3.48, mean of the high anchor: 3.66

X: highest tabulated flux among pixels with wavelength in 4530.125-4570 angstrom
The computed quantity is 3.93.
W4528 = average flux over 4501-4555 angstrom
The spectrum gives 3.51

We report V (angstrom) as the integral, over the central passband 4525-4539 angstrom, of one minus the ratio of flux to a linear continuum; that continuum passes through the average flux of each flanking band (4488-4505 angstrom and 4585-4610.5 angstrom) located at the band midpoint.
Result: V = 0.92 angstrom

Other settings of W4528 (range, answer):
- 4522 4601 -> 3.54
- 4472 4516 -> 3.58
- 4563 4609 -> 3.62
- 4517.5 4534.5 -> 3.44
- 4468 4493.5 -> 3.57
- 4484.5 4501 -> 3.51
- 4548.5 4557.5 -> 3.45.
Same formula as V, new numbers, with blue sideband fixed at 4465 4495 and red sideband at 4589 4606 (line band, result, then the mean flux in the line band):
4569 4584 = -0.38 angstrom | 3.65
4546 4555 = 0.23 angstrom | 3.46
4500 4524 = -0.59 angstrom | 3.63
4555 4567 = -0.25 angstrom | 3.63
